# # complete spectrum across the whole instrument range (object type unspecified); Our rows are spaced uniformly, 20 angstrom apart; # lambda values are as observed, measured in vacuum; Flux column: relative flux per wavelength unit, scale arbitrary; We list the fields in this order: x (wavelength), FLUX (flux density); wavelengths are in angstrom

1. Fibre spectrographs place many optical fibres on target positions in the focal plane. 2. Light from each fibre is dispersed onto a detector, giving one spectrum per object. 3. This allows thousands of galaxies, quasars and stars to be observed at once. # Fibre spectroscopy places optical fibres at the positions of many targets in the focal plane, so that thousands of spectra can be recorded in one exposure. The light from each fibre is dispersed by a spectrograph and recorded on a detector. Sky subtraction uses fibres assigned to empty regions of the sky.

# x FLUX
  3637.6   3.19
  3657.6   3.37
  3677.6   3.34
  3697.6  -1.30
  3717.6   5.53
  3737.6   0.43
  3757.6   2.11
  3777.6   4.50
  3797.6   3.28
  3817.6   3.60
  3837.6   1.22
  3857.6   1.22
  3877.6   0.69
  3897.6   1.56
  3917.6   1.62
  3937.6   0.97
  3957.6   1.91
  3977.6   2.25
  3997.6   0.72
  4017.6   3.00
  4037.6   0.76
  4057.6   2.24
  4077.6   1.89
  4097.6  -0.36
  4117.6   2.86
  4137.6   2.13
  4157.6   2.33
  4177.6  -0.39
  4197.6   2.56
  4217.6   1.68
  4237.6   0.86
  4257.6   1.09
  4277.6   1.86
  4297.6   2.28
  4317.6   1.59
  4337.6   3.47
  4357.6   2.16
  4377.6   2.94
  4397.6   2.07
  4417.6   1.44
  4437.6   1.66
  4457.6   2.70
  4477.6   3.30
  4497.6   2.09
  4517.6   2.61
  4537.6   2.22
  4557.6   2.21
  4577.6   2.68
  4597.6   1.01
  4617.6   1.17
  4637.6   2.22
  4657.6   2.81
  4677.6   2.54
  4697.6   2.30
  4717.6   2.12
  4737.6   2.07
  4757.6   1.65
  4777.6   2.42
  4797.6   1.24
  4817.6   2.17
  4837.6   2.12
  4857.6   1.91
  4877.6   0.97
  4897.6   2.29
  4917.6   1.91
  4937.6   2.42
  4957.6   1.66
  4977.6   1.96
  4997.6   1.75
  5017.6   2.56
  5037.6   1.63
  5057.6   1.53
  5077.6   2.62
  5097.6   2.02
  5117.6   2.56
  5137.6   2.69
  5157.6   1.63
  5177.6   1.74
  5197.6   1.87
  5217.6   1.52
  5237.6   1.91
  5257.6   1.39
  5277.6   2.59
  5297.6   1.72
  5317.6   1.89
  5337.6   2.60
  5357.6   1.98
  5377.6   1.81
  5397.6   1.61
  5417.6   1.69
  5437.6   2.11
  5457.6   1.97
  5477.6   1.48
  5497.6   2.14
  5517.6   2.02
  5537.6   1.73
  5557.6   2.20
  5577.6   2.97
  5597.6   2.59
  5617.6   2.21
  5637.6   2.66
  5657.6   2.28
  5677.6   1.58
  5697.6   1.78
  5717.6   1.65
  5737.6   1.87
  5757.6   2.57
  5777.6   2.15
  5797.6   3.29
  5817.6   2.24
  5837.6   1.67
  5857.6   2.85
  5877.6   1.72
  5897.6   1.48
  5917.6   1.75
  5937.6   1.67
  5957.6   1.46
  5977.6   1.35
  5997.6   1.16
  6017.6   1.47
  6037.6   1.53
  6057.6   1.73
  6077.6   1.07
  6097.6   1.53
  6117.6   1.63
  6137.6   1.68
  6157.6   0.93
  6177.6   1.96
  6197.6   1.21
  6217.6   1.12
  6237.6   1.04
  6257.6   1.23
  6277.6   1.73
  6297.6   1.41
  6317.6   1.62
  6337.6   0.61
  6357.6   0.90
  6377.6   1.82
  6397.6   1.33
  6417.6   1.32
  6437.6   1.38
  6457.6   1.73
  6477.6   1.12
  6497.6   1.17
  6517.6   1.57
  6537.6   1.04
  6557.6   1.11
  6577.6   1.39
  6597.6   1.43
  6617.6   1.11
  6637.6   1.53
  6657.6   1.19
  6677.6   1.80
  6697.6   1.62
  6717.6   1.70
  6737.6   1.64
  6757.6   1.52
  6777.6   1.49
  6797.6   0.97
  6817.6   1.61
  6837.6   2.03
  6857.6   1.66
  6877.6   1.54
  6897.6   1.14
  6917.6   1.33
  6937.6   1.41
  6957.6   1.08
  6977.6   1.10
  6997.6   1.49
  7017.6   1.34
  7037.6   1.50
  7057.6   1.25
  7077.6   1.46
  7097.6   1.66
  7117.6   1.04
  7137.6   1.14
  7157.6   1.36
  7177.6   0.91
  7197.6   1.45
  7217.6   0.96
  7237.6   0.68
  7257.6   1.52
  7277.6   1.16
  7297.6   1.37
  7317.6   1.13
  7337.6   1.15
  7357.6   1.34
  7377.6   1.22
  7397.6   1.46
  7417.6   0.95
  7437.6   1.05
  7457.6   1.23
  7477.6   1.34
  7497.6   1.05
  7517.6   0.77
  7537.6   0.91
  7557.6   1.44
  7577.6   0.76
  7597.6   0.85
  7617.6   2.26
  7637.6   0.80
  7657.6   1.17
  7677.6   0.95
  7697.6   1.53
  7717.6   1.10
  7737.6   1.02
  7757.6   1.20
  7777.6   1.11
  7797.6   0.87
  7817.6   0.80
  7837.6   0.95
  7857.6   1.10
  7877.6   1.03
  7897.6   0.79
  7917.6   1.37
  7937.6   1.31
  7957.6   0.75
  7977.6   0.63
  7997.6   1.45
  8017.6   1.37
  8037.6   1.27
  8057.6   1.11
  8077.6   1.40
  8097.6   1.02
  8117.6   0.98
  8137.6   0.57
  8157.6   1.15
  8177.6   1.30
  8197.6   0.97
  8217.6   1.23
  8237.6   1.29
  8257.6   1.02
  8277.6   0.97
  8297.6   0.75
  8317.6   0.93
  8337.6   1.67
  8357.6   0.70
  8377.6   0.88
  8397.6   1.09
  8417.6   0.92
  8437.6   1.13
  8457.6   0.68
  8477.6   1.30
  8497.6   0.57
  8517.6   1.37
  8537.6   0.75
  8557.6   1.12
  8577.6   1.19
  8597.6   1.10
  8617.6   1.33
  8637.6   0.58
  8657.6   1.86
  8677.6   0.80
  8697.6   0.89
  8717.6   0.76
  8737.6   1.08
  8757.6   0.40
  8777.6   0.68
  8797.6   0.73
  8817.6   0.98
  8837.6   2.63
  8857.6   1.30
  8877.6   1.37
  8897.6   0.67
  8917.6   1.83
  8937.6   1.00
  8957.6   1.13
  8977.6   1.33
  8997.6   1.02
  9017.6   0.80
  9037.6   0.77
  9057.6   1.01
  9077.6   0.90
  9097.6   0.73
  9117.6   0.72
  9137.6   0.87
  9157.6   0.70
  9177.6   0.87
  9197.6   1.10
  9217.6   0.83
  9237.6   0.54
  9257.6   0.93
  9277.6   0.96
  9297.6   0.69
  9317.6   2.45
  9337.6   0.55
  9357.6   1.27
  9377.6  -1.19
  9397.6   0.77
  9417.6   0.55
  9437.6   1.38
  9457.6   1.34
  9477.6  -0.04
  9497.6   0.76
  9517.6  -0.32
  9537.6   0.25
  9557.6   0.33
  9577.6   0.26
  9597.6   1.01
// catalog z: 1.084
